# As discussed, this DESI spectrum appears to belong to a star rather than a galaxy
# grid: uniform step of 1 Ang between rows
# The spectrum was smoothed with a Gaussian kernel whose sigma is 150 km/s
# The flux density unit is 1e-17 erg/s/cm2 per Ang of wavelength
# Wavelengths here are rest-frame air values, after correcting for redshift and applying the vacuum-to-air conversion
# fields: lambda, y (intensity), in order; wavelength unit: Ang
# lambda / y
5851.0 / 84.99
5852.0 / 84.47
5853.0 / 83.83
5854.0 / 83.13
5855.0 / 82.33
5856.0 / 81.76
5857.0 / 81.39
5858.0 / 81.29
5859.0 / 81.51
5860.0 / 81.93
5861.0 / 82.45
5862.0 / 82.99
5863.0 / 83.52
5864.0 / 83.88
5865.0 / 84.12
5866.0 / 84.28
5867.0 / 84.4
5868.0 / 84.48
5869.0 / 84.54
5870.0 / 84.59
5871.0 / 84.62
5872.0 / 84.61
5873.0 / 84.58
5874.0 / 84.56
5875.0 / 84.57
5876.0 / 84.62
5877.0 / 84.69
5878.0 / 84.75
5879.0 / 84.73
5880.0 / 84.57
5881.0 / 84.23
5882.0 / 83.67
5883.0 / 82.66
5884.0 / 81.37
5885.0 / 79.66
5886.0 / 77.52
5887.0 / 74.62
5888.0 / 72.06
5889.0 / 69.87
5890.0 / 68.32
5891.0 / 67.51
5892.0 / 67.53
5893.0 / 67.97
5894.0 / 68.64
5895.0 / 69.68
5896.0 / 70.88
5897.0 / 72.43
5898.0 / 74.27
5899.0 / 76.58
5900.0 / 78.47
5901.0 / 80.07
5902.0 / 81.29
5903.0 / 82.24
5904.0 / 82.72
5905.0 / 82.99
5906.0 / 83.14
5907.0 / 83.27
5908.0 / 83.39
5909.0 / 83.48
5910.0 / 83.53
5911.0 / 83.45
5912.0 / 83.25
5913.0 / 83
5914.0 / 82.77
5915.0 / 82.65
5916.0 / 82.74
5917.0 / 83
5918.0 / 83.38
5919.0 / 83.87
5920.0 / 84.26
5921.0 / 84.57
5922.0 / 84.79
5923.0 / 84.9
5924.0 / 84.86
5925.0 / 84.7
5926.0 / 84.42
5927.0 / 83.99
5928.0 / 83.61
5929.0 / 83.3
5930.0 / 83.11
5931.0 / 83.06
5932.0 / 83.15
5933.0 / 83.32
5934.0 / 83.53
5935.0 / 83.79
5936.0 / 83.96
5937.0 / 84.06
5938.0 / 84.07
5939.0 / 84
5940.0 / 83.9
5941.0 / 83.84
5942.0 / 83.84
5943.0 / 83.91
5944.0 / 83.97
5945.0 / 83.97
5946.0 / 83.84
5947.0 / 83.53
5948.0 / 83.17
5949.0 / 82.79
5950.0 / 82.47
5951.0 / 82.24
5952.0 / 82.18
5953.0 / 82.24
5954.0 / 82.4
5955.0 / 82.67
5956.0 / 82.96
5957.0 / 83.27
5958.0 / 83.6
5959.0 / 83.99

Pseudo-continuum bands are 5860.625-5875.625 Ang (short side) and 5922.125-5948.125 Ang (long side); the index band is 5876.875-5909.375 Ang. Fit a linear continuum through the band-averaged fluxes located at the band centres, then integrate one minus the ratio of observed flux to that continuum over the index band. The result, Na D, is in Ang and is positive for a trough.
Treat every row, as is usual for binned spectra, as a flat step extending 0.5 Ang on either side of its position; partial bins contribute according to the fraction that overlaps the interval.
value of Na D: 2.4 Ang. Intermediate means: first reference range 84.2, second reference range 83.9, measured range 77.8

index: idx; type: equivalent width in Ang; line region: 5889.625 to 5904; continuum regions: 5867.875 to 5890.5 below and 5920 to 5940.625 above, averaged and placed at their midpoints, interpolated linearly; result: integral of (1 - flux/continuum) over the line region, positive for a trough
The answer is 1.5 Ang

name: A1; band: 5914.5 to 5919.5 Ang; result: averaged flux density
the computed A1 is 83.1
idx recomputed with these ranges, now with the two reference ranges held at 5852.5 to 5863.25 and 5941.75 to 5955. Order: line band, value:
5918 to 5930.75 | -0.19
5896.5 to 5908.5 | 0.38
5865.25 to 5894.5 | 0.95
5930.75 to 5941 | -0.09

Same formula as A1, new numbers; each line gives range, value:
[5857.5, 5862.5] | 82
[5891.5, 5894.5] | 68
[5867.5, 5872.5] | 84.6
